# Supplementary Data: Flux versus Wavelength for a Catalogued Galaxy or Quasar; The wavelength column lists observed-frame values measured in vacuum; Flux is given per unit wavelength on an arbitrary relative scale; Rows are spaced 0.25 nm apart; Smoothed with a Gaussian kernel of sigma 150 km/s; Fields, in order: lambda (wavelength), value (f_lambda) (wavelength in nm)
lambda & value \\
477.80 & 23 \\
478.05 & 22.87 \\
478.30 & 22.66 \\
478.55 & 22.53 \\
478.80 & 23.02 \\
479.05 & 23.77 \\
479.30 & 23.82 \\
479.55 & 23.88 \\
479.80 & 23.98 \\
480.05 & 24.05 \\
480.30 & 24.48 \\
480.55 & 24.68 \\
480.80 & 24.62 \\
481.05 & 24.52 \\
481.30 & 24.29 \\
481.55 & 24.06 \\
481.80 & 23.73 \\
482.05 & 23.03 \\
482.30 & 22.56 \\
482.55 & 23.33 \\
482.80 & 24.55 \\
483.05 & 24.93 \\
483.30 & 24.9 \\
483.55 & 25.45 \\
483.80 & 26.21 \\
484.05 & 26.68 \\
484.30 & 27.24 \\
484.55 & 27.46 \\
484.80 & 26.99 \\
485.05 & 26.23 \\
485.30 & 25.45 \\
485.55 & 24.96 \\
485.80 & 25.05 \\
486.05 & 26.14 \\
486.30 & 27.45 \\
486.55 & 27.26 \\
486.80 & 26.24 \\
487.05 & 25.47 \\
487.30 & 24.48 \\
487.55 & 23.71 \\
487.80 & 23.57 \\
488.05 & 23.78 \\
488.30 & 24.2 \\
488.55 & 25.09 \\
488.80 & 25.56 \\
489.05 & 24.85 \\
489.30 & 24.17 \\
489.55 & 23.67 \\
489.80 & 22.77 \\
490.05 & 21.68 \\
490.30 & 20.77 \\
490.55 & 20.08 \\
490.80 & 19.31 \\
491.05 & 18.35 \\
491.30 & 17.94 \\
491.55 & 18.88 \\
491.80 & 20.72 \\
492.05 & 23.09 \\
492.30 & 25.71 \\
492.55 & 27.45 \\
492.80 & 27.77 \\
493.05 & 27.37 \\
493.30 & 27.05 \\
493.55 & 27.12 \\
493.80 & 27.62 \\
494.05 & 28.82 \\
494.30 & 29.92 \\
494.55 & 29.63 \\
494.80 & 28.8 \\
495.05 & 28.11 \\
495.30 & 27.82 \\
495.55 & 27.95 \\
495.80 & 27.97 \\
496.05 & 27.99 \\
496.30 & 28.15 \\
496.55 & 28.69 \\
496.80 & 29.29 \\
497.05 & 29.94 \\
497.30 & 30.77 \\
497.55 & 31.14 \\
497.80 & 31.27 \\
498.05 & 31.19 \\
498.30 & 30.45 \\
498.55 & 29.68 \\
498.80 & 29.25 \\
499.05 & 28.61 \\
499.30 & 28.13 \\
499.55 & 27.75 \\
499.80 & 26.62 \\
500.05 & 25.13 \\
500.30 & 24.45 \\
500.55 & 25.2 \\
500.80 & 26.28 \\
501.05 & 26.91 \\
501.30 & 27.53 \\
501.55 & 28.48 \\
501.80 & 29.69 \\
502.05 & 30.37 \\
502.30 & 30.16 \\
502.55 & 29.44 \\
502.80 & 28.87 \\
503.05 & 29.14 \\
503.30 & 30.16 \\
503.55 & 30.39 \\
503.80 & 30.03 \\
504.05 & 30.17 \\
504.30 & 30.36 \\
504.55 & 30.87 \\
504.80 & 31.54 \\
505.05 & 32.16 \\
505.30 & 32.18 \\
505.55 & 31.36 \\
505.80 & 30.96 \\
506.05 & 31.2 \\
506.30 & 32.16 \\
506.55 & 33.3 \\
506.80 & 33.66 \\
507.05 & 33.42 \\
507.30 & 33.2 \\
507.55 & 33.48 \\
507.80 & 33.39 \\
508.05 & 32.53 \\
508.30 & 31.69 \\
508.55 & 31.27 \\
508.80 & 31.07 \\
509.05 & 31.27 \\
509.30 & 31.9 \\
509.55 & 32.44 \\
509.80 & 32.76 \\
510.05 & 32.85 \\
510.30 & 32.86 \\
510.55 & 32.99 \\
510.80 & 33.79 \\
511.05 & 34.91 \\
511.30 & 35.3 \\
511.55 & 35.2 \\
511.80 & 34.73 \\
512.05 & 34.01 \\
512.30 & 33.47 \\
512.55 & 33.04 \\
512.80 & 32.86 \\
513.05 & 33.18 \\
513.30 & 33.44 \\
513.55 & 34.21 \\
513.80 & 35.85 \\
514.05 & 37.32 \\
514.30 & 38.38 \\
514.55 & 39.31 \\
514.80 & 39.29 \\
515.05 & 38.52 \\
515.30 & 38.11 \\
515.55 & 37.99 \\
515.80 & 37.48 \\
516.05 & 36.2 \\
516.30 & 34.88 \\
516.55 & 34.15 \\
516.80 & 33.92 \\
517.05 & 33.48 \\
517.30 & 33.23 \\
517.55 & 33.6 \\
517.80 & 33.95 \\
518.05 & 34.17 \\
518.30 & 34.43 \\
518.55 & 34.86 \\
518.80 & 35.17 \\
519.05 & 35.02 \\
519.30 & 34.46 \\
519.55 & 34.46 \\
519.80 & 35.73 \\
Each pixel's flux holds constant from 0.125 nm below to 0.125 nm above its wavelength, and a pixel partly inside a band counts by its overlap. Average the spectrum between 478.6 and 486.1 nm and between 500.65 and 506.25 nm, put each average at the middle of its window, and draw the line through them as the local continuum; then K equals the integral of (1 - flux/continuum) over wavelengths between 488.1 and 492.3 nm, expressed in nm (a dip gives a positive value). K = 0.72 nm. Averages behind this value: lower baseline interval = 24.8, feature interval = 22.1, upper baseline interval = 29.9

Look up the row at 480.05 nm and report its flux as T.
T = 24.05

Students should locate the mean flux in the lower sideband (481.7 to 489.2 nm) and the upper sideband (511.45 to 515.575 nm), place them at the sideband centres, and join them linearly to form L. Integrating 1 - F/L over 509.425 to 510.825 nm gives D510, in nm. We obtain 0.07 nm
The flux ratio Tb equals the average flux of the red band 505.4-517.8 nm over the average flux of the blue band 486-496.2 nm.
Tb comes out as 1.4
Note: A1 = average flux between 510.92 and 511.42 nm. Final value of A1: 35.1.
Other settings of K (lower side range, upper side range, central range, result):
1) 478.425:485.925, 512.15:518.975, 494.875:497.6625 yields 0.03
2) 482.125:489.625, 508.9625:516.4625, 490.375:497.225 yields 0.54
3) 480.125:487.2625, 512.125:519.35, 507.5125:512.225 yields 0.06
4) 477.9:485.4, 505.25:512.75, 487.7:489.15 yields 0.11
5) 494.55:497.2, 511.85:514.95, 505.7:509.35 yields 0.08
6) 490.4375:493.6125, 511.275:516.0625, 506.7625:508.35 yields -0.04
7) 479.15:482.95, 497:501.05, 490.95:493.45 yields 0.30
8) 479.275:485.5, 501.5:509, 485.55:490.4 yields 0.34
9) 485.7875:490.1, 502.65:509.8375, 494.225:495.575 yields -0.07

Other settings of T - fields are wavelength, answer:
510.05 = 32.85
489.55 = 23.67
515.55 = 37.99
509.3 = 31.9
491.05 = 18.35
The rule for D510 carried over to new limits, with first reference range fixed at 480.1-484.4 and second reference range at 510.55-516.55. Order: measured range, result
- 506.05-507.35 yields 0.01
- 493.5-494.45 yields 0.01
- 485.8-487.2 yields -0.01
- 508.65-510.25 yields 0.10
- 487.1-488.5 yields 0.13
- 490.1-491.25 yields 0.33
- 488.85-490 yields 0.14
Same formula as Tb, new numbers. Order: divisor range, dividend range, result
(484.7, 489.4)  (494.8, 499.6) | 1.15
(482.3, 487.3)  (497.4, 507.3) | 1.16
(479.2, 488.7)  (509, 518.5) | 1.39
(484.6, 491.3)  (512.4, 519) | 1.47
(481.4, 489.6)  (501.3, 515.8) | 1.31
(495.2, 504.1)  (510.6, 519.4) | 1.22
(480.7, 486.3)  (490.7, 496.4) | 1.03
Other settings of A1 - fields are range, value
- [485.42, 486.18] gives 25.4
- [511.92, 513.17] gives 33.3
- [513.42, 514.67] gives 37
